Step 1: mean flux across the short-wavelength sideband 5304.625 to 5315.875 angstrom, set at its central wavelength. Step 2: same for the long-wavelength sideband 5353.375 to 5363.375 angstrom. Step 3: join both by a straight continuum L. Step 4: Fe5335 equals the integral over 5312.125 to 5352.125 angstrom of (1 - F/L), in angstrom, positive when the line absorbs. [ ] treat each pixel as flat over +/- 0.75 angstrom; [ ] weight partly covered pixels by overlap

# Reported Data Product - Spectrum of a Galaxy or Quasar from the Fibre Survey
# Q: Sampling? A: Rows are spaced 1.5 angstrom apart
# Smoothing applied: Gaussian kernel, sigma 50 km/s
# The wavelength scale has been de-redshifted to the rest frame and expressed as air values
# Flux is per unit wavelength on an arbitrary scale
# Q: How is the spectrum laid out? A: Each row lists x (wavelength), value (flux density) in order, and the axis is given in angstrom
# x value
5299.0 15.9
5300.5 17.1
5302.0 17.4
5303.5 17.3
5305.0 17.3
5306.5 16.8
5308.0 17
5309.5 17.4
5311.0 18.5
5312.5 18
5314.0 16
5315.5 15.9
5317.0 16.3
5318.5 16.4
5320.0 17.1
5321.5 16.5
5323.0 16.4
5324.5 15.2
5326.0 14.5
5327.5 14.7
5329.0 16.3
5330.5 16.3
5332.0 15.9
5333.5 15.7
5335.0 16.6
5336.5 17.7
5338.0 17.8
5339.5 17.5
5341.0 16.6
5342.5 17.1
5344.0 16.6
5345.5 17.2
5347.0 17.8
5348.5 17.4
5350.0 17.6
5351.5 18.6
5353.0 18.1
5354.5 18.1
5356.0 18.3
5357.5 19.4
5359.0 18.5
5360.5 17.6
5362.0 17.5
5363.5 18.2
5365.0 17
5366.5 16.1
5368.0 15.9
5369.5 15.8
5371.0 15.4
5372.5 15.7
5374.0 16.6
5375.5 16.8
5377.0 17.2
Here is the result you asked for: 2.3 angstrom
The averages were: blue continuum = 17.1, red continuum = 18.2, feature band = 16.6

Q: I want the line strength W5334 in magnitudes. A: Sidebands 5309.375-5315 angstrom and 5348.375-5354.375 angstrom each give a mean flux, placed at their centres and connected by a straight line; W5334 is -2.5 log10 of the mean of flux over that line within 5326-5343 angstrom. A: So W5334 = 0.082 mag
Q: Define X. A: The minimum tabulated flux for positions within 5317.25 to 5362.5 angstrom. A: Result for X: 14.5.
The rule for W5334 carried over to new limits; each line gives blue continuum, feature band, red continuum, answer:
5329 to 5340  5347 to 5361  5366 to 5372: -0.125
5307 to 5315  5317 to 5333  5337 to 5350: 0.089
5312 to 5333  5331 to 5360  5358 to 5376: -0.066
